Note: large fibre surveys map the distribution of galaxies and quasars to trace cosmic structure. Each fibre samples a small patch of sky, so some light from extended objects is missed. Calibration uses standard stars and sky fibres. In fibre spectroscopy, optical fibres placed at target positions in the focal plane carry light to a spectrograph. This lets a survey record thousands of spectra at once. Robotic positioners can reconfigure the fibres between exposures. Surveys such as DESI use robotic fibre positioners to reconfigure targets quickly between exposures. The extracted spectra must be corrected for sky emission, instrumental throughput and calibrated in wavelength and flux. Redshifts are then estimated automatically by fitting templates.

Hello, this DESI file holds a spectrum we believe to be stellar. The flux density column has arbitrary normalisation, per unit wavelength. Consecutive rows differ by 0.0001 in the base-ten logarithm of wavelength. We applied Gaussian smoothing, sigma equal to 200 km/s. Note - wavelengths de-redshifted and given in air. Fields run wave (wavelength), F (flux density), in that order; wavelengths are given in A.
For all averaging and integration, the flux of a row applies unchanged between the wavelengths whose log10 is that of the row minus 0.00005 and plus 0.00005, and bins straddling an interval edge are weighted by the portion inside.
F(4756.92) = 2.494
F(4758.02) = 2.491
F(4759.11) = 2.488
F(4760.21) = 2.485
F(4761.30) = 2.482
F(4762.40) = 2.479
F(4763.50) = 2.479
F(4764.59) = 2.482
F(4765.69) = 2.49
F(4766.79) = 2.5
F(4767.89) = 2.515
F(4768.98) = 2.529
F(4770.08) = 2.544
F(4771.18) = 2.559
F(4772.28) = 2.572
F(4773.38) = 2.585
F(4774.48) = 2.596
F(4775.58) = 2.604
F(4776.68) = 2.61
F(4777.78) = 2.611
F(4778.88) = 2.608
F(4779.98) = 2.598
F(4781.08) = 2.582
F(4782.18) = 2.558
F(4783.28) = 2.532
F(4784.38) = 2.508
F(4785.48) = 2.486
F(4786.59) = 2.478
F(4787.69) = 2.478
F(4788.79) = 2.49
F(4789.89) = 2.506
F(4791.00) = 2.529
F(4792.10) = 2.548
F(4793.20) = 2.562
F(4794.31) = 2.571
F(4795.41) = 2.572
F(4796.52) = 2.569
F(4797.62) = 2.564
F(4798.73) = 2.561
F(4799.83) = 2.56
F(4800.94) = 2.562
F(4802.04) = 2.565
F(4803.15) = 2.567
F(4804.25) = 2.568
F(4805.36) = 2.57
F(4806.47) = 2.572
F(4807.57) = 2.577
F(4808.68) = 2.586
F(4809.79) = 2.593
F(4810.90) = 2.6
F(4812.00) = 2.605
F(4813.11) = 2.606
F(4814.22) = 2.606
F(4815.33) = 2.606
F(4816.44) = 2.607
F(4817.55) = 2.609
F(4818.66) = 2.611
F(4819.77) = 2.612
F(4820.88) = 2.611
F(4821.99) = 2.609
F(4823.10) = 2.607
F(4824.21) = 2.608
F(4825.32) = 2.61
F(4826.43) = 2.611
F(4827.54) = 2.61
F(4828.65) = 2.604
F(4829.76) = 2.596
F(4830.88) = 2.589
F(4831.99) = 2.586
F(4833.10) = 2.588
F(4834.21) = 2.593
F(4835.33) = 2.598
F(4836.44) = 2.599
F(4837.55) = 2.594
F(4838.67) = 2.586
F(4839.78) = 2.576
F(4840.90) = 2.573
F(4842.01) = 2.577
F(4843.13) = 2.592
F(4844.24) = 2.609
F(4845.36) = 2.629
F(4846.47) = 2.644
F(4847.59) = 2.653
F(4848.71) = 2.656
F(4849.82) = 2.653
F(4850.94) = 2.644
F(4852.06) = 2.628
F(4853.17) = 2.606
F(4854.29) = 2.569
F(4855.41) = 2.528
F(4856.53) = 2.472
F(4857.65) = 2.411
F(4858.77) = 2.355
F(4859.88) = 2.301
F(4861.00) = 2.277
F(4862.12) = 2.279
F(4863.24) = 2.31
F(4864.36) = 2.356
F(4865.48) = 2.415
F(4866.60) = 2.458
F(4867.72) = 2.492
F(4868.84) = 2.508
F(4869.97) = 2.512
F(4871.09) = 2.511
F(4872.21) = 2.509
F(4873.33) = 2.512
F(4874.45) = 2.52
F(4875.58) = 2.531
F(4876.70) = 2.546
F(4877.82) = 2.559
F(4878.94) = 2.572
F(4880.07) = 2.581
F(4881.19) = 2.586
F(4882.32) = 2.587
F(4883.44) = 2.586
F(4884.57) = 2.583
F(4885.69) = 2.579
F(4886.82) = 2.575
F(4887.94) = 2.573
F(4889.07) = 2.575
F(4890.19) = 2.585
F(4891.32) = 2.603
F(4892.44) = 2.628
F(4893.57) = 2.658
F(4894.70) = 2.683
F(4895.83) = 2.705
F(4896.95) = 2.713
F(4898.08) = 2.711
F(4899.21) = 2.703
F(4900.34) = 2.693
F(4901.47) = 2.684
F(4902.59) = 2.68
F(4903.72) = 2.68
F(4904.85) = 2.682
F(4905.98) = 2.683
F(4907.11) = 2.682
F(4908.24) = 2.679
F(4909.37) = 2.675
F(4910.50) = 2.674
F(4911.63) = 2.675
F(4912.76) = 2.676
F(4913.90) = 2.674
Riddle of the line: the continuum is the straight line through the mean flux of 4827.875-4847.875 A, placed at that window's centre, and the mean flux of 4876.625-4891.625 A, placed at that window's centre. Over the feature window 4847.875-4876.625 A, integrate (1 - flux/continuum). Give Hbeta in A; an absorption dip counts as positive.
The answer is 1.2 A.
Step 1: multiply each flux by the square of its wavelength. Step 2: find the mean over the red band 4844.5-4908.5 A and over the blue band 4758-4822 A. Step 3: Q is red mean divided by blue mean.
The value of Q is 1.0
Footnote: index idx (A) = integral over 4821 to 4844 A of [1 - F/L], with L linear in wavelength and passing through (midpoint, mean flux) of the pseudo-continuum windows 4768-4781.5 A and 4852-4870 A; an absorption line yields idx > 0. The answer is -1.1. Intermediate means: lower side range 2.58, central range 2.6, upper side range 2.43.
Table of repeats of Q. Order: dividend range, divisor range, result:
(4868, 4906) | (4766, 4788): 1.07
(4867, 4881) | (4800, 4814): 1.01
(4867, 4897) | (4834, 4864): 1.03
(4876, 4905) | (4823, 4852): 1.03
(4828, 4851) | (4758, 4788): 1.06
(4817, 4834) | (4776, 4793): 1.04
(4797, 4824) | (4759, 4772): 1.05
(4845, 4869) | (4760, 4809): 1.01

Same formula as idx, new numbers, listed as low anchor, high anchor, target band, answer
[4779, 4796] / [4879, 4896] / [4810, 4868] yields 0.3 A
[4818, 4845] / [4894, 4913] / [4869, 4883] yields 0.6 A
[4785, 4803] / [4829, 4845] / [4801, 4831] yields -0.4 A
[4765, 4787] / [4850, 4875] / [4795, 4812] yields -0.3 A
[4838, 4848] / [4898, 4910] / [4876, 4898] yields 0.5 A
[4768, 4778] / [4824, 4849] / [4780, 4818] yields 0.4 A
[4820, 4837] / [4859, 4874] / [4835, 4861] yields -0.5 A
